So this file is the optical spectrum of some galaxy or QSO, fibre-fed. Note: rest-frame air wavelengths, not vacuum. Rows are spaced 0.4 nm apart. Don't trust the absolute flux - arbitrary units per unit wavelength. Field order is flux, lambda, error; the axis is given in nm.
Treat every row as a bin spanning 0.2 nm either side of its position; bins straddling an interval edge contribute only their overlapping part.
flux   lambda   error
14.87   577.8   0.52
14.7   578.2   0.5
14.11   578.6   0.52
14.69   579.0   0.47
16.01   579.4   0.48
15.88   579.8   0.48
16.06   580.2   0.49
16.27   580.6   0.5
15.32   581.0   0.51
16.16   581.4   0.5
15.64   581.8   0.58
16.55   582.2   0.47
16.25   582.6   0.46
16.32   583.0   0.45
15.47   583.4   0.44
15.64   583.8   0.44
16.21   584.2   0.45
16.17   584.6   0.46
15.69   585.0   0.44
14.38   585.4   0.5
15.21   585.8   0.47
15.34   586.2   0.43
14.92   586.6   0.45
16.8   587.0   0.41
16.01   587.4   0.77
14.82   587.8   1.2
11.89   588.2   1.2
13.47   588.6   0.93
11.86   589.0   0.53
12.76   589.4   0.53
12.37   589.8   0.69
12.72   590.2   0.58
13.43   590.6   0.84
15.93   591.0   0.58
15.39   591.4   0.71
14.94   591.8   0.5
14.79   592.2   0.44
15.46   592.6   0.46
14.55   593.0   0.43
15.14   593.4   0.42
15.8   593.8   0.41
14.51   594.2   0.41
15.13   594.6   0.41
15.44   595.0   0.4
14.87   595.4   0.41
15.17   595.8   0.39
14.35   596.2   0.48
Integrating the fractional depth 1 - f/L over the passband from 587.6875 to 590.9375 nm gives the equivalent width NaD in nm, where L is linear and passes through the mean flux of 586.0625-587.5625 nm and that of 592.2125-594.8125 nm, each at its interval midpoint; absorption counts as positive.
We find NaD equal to 0.53 nm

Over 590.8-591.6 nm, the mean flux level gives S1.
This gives 15.7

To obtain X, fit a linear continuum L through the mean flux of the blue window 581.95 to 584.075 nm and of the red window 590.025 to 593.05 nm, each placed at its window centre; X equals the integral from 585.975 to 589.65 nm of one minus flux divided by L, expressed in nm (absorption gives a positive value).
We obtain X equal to 0.263 nm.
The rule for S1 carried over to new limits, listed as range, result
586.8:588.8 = 14.6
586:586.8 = 15.1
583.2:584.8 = 15.9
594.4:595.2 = 15.3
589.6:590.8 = 12.8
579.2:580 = 15.9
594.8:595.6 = 15.2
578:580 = 15.1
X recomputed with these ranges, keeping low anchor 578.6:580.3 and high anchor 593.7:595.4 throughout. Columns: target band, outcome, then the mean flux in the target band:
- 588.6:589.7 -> 0.20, 12.5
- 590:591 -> 0.10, 13.6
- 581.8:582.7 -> -0.05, 16.2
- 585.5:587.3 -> -0.03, 15.5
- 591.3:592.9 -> 0.01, 15.1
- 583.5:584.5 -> -0.04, 15.9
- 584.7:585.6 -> 0.01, 15.2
